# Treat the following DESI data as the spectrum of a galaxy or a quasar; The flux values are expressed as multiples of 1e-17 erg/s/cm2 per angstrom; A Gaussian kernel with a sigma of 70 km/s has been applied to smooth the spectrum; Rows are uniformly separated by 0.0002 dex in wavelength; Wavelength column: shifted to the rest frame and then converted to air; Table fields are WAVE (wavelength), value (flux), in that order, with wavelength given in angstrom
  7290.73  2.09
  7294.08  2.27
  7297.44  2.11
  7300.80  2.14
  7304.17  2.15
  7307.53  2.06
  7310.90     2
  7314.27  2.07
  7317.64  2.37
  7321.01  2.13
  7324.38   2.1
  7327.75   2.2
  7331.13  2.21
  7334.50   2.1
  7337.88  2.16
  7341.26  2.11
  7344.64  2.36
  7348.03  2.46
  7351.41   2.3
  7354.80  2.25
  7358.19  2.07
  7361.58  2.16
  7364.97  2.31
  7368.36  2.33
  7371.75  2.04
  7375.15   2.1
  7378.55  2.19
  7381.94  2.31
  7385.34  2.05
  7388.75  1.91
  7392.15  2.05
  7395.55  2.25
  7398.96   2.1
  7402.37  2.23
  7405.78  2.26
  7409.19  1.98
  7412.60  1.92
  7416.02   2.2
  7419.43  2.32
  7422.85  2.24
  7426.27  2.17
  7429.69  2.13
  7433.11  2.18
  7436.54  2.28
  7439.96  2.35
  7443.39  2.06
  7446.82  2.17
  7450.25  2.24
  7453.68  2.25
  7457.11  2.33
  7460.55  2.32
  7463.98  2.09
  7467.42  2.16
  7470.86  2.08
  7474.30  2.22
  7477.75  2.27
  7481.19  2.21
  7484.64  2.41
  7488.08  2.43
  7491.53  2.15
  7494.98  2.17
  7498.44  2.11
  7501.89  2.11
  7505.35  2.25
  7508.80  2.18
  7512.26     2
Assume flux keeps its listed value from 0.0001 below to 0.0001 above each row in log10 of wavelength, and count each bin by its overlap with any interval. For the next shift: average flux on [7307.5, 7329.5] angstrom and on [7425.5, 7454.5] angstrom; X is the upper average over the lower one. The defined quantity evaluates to 1.03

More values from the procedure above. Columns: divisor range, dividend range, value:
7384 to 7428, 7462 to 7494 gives 1.04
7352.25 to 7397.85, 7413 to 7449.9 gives 1.02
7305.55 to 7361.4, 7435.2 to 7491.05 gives 1.03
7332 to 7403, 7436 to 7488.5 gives 1.02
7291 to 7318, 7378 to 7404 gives 1.00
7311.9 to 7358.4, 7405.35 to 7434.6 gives 0.97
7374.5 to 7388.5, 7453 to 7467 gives 1.05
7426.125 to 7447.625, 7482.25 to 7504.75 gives 1.02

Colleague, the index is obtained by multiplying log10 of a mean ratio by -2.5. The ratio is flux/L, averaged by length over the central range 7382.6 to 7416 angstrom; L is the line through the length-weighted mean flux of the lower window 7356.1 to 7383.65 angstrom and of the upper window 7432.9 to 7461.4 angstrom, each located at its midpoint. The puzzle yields 0.06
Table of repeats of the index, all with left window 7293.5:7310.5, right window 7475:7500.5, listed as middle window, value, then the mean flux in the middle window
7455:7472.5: 0.02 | 2.2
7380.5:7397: 0.04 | 2.11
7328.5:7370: -0.04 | 2.23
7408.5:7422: 0.04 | 2.12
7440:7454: 0.01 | 2.19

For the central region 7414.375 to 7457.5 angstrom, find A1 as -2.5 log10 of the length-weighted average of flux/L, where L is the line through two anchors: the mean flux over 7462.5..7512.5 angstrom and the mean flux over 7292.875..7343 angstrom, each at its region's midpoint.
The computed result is -0.02 mag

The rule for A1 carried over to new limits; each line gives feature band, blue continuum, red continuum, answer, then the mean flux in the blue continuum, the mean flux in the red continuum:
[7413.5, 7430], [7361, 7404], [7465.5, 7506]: -0.01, 2.16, 2.21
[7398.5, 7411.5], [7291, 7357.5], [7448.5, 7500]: 0.04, 2.18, 2.23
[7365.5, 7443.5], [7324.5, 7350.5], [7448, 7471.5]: 0.03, 2.22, 2.22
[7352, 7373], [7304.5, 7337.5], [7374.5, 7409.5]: -0.03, 2.14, 2.14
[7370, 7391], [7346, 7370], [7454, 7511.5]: 0.08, 2.27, 2.22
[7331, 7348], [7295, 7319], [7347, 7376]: -0.01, 2.13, 2.22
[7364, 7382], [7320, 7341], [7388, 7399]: -0.05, 2.15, 2.09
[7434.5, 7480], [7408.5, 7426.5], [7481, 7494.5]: 0.01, 2.14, 2.3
